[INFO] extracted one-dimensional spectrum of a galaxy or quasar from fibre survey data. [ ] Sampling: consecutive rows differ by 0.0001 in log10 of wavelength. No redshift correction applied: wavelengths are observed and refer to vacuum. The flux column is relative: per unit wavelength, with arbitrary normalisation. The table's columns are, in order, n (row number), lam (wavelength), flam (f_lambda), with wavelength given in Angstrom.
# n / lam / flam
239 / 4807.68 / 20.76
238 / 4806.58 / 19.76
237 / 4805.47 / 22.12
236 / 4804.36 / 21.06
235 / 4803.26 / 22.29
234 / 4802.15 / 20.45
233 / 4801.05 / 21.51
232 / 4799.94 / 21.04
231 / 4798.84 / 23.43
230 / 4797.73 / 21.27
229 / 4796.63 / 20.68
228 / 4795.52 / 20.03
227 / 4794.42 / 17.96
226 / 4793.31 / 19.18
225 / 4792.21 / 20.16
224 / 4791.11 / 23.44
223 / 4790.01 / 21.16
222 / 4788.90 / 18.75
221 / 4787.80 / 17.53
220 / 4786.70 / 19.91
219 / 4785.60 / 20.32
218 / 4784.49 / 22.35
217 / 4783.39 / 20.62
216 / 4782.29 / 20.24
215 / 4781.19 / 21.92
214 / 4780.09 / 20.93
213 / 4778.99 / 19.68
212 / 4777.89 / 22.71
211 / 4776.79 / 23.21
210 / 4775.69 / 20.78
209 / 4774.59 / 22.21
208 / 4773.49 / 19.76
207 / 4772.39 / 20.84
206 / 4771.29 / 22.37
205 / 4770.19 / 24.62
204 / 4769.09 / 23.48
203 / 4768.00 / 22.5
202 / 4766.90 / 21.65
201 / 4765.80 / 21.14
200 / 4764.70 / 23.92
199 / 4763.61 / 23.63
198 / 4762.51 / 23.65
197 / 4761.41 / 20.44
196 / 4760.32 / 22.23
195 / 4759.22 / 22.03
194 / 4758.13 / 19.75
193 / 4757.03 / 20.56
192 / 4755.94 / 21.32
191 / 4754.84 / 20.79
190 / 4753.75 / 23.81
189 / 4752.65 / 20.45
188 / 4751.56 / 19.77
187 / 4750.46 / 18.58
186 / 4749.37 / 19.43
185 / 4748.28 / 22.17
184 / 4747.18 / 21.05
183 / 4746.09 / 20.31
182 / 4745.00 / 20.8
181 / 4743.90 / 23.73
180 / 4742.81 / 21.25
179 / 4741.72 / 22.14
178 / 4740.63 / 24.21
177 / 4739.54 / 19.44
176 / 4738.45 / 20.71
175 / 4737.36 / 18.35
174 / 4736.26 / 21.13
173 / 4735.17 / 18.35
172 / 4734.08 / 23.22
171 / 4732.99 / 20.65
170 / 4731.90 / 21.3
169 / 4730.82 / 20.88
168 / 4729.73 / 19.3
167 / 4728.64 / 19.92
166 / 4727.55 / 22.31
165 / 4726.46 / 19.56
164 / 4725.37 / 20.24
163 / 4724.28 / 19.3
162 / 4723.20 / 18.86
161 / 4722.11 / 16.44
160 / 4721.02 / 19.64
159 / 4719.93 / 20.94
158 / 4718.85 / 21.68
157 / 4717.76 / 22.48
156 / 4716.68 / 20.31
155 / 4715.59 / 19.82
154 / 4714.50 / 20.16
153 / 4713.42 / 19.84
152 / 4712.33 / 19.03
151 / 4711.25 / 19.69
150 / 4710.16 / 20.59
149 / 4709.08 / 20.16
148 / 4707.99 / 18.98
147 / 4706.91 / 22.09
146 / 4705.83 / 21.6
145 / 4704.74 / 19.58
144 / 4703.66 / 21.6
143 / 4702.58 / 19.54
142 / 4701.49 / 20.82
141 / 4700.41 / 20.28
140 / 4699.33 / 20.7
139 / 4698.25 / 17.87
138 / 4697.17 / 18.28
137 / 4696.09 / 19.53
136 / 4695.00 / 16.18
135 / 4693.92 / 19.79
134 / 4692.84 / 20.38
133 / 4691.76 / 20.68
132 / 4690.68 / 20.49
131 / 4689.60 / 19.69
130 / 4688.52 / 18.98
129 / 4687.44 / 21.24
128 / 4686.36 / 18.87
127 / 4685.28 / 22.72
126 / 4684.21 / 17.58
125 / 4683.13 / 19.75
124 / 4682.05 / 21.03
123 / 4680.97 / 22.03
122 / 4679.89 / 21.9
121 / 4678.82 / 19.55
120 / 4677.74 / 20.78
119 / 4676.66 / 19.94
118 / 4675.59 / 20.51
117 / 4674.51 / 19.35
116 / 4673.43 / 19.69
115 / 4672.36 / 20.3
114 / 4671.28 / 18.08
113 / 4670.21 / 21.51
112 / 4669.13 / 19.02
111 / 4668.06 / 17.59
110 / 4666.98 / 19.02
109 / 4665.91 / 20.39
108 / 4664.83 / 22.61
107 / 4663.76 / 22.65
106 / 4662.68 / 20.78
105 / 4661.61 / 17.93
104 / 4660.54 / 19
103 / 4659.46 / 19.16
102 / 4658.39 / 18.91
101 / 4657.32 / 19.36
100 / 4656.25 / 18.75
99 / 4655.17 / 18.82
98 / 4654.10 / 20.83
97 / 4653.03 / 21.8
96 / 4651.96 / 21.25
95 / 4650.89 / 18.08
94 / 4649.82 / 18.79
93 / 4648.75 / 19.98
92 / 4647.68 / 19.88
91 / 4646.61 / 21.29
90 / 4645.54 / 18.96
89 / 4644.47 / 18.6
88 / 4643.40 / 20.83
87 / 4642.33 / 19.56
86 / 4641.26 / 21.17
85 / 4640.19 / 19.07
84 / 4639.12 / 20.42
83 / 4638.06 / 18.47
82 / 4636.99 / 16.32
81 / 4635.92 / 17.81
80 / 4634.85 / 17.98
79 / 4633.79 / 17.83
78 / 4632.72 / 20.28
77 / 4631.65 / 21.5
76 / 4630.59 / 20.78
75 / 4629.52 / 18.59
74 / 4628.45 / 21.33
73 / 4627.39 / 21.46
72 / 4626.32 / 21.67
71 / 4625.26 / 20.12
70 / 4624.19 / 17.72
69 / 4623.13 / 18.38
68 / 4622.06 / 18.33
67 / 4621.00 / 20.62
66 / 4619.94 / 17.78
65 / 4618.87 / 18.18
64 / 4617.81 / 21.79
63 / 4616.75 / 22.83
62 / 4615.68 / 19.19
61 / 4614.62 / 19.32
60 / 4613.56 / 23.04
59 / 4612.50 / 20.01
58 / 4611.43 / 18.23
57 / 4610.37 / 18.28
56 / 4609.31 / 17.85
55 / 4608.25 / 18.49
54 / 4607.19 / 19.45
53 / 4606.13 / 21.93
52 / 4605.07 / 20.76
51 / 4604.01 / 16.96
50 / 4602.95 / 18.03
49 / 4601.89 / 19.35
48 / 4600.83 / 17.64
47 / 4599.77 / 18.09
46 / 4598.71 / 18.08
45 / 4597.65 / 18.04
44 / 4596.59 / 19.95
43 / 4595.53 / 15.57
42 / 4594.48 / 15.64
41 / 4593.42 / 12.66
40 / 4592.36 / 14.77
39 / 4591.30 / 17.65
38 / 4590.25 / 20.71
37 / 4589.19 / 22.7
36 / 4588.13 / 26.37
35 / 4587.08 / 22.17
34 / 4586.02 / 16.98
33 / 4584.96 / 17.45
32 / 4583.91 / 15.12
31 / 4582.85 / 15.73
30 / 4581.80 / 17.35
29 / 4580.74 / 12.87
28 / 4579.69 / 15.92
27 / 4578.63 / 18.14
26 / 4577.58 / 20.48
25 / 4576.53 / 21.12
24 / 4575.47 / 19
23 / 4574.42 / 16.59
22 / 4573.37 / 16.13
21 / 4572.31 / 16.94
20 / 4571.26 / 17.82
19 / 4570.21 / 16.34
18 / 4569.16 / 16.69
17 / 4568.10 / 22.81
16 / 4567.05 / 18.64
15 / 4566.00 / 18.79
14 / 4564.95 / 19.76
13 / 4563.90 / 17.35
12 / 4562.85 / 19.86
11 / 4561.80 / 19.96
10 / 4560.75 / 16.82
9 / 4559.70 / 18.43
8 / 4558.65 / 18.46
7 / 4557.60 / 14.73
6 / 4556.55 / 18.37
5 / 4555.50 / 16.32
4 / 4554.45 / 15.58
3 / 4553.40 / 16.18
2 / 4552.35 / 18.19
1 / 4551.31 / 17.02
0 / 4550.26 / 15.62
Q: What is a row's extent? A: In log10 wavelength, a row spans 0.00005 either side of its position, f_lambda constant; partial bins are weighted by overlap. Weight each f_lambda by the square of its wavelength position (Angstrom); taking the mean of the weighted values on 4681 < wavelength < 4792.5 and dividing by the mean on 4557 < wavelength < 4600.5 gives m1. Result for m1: 1.2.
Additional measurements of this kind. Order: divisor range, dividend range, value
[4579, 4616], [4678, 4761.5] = 1.17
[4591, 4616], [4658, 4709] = 1.13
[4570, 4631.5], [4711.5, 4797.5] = 1.19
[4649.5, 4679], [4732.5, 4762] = 1.10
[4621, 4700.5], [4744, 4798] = 1.12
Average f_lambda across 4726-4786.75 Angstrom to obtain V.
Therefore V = 21.3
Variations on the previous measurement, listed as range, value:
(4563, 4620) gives 18.5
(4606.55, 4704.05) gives 19.8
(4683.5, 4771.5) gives 20.7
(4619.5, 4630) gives 19.6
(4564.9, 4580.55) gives 18.2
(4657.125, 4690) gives 20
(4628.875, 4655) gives 19.6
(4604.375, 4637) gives 19.6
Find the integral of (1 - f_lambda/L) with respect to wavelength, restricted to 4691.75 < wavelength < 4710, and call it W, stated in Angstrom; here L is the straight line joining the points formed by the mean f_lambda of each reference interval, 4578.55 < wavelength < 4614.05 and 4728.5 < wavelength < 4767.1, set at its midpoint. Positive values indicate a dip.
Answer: 0.4 Angstrom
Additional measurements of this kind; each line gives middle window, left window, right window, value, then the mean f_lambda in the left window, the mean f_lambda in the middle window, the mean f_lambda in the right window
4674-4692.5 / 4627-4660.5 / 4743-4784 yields -0.1 Angstrom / 19.6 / 20.3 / 21.5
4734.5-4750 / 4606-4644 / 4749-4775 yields 0.3 Angstrom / 19.6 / 20.9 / 21.6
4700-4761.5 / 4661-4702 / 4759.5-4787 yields 1.1 Angstrom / 20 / 20.6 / 21.8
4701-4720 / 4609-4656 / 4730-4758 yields 0.1 Angstrom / 19.7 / 20.5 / 20.9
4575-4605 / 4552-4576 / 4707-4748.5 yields 0.3 Angstrom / 17.8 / 18.1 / 20.5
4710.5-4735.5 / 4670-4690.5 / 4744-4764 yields 0.7 Angstrom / 20.2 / 20.2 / 21.2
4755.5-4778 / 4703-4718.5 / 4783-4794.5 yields -2.0 Angstrom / 20.4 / 22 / 20.2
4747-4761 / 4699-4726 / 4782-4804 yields -0.3 Angstrom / 20.2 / 20.9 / 20.6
